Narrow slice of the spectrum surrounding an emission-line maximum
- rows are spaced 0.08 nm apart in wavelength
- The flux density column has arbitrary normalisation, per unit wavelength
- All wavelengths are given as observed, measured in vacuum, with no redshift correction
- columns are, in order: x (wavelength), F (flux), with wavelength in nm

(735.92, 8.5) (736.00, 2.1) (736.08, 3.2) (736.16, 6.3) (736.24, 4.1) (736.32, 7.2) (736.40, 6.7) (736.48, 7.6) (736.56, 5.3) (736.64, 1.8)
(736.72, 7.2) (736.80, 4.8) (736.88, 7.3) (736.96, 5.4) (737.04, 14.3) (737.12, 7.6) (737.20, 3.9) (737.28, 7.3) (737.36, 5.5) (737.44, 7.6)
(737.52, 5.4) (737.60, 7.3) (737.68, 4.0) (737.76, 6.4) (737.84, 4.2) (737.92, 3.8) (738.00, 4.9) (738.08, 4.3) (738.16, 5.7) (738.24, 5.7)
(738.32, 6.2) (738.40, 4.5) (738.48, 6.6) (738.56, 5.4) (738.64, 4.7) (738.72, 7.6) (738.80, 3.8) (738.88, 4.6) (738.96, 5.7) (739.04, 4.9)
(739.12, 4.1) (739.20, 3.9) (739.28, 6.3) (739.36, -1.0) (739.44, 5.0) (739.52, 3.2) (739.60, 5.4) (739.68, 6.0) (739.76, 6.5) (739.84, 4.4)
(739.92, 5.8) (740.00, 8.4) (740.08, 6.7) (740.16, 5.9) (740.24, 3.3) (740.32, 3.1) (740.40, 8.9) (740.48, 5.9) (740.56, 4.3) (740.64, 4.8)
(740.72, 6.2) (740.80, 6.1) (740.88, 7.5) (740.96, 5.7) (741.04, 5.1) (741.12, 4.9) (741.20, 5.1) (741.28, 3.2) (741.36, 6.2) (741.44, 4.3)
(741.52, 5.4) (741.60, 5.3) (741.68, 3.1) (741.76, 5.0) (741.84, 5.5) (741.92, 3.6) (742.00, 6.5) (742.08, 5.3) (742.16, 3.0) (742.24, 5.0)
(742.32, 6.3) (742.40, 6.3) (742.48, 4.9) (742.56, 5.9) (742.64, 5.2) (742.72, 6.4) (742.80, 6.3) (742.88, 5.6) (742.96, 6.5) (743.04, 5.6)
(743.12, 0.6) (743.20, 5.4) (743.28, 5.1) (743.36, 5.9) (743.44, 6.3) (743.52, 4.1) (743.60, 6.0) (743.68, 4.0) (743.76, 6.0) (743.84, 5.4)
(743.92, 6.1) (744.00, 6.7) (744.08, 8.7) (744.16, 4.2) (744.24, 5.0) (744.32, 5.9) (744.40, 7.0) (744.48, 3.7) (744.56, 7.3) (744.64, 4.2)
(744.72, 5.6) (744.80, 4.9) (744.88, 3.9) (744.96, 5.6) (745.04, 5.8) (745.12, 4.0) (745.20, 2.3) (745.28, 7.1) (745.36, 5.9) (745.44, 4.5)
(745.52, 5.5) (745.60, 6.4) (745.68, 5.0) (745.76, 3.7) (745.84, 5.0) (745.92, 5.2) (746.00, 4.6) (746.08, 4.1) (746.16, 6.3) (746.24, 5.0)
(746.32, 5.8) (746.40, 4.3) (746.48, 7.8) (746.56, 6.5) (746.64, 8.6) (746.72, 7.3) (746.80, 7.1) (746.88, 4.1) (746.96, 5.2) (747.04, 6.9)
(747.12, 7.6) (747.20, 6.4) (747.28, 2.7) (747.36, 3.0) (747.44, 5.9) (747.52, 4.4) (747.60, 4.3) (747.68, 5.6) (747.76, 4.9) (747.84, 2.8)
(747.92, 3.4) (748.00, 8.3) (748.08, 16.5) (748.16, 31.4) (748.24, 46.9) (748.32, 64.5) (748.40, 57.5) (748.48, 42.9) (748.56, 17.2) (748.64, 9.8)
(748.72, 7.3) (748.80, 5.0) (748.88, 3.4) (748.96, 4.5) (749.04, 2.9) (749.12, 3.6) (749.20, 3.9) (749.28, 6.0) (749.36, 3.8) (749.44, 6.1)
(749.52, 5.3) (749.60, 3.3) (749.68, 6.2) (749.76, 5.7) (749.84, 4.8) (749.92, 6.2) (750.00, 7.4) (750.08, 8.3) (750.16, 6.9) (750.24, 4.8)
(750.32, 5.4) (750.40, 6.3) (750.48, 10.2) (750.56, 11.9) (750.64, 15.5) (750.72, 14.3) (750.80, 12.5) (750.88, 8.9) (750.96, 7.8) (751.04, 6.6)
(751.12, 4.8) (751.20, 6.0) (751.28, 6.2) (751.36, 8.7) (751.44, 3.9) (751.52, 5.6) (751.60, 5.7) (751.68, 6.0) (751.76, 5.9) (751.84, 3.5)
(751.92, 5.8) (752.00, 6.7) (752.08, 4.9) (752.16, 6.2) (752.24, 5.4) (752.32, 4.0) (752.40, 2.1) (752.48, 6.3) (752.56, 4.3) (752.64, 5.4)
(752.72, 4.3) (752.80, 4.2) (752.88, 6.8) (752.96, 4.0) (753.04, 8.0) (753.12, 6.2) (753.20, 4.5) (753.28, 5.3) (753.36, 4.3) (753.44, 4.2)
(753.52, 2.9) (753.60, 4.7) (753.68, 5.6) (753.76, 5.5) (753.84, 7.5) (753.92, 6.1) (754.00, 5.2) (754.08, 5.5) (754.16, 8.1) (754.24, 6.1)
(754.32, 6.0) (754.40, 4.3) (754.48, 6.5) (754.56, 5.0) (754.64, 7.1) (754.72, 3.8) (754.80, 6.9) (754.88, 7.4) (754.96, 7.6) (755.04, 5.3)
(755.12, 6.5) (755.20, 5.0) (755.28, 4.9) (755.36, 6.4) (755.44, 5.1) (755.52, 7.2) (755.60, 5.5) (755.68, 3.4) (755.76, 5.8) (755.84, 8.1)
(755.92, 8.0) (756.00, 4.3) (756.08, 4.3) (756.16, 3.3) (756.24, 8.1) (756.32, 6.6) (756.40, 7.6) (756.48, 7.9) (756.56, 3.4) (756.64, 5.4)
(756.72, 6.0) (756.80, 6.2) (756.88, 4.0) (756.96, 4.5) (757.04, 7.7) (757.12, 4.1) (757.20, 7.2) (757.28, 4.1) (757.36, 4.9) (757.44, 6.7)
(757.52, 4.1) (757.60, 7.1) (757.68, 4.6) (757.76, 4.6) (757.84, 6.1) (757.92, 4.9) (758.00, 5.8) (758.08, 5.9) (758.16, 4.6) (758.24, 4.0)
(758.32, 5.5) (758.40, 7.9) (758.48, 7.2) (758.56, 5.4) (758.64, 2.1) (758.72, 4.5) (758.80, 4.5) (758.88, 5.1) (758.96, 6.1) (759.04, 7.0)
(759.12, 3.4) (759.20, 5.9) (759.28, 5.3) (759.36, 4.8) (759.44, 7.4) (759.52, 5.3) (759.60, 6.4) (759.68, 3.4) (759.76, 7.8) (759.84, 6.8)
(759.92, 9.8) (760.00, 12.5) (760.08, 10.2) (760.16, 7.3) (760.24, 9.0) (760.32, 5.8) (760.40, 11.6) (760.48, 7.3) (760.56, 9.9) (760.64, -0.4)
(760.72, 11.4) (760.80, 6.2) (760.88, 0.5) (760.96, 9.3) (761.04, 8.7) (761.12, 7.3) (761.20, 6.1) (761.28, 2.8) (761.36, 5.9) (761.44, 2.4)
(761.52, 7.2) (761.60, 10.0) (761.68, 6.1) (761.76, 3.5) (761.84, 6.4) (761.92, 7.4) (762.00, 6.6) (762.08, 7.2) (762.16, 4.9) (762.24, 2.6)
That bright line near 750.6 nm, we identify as [N II] 6583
